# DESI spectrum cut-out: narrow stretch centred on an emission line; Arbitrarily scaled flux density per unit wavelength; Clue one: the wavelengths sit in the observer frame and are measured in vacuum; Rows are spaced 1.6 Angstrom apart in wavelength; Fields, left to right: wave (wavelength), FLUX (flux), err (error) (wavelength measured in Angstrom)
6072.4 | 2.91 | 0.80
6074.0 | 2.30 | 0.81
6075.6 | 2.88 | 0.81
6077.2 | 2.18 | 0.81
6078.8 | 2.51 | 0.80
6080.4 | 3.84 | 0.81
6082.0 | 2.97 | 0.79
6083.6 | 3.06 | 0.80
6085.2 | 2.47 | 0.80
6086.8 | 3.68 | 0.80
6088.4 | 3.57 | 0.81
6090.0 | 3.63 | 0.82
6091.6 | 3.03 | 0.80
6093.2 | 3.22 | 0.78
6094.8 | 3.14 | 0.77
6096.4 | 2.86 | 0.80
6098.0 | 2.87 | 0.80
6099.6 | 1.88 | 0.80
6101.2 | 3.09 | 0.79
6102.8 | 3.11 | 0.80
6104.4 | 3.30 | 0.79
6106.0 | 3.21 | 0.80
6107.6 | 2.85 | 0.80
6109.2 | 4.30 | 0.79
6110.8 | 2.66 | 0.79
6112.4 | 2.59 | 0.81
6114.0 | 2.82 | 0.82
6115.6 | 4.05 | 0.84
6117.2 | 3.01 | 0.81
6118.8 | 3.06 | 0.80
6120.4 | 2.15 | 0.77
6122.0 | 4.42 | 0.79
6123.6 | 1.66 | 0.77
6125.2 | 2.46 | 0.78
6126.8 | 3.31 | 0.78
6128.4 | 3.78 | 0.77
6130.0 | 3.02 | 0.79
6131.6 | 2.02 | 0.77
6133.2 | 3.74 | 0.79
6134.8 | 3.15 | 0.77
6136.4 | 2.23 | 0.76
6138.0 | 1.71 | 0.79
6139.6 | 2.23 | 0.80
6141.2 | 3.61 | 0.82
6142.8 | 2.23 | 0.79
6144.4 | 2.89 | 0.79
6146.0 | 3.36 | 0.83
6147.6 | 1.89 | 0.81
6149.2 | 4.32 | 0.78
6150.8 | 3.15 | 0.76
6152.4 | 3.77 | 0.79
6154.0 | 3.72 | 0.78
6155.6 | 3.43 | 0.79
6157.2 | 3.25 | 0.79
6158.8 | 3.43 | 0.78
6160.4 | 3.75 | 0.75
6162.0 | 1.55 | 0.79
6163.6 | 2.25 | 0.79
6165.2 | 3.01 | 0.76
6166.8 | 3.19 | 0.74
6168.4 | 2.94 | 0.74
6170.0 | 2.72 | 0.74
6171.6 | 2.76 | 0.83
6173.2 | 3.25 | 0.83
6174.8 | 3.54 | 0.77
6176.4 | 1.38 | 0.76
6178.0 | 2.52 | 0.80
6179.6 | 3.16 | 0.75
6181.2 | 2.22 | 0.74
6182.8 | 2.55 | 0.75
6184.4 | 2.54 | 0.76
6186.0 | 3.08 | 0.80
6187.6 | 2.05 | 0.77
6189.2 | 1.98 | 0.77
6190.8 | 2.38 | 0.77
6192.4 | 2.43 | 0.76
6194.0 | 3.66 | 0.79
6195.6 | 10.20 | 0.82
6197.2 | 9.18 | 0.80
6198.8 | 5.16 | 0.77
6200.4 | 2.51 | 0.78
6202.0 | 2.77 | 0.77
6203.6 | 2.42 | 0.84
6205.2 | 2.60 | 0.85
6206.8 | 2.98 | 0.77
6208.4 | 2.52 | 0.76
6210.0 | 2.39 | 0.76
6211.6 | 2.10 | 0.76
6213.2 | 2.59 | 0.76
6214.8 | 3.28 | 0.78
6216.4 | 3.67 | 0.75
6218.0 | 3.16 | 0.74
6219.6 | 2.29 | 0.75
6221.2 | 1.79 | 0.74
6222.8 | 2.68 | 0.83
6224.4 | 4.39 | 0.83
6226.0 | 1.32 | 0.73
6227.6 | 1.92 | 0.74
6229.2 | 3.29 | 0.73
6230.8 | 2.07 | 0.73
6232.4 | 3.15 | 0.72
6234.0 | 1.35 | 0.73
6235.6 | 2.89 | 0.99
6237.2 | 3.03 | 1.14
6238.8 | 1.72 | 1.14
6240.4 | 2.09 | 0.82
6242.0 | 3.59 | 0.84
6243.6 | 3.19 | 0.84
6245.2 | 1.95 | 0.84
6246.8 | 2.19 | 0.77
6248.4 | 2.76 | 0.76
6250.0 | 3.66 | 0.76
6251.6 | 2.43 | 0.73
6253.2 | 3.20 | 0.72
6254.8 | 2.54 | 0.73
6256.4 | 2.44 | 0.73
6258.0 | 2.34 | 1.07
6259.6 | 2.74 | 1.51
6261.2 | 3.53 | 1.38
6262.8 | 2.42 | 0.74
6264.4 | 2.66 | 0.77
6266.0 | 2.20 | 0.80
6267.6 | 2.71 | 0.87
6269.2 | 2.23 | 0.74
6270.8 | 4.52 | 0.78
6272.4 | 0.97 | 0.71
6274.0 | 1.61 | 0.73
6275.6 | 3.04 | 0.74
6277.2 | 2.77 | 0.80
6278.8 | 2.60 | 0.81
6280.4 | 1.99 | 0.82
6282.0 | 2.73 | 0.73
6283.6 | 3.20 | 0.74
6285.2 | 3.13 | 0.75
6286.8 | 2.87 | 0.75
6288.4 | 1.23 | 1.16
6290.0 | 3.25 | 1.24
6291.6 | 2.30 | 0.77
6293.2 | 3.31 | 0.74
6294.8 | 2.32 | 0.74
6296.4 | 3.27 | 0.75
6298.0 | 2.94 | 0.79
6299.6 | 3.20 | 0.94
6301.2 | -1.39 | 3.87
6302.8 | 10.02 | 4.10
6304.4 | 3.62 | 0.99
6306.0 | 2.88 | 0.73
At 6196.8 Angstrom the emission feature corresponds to Hbeta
